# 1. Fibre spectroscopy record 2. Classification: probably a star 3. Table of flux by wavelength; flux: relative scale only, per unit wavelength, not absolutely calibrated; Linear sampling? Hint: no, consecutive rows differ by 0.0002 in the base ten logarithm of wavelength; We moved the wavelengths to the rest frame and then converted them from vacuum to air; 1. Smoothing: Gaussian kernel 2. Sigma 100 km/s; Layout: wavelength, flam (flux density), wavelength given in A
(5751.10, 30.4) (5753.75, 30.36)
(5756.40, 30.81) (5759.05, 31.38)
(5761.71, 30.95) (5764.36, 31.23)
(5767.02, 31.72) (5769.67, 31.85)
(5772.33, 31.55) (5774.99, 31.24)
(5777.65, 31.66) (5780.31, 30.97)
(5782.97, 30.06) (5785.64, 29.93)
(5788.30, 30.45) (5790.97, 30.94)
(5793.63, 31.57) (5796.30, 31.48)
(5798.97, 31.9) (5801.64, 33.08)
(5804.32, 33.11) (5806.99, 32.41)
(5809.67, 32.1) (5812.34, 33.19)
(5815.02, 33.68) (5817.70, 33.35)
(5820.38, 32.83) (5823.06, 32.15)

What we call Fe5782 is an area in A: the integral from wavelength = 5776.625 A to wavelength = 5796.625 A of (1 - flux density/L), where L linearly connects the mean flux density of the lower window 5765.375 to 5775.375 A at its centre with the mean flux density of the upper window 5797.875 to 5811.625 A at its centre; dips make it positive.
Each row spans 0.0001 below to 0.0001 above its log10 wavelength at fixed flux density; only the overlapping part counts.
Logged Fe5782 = 0.8 A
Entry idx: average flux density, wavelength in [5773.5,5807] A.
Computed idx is 31.4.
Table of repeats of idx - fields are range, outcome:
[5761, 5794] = 31.1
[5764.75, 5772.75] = 31.7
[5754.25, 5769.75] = 31.2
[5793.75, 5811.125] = 32.3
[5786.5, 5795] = 31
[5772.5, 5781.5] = 31.3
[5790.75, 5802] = 31.8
